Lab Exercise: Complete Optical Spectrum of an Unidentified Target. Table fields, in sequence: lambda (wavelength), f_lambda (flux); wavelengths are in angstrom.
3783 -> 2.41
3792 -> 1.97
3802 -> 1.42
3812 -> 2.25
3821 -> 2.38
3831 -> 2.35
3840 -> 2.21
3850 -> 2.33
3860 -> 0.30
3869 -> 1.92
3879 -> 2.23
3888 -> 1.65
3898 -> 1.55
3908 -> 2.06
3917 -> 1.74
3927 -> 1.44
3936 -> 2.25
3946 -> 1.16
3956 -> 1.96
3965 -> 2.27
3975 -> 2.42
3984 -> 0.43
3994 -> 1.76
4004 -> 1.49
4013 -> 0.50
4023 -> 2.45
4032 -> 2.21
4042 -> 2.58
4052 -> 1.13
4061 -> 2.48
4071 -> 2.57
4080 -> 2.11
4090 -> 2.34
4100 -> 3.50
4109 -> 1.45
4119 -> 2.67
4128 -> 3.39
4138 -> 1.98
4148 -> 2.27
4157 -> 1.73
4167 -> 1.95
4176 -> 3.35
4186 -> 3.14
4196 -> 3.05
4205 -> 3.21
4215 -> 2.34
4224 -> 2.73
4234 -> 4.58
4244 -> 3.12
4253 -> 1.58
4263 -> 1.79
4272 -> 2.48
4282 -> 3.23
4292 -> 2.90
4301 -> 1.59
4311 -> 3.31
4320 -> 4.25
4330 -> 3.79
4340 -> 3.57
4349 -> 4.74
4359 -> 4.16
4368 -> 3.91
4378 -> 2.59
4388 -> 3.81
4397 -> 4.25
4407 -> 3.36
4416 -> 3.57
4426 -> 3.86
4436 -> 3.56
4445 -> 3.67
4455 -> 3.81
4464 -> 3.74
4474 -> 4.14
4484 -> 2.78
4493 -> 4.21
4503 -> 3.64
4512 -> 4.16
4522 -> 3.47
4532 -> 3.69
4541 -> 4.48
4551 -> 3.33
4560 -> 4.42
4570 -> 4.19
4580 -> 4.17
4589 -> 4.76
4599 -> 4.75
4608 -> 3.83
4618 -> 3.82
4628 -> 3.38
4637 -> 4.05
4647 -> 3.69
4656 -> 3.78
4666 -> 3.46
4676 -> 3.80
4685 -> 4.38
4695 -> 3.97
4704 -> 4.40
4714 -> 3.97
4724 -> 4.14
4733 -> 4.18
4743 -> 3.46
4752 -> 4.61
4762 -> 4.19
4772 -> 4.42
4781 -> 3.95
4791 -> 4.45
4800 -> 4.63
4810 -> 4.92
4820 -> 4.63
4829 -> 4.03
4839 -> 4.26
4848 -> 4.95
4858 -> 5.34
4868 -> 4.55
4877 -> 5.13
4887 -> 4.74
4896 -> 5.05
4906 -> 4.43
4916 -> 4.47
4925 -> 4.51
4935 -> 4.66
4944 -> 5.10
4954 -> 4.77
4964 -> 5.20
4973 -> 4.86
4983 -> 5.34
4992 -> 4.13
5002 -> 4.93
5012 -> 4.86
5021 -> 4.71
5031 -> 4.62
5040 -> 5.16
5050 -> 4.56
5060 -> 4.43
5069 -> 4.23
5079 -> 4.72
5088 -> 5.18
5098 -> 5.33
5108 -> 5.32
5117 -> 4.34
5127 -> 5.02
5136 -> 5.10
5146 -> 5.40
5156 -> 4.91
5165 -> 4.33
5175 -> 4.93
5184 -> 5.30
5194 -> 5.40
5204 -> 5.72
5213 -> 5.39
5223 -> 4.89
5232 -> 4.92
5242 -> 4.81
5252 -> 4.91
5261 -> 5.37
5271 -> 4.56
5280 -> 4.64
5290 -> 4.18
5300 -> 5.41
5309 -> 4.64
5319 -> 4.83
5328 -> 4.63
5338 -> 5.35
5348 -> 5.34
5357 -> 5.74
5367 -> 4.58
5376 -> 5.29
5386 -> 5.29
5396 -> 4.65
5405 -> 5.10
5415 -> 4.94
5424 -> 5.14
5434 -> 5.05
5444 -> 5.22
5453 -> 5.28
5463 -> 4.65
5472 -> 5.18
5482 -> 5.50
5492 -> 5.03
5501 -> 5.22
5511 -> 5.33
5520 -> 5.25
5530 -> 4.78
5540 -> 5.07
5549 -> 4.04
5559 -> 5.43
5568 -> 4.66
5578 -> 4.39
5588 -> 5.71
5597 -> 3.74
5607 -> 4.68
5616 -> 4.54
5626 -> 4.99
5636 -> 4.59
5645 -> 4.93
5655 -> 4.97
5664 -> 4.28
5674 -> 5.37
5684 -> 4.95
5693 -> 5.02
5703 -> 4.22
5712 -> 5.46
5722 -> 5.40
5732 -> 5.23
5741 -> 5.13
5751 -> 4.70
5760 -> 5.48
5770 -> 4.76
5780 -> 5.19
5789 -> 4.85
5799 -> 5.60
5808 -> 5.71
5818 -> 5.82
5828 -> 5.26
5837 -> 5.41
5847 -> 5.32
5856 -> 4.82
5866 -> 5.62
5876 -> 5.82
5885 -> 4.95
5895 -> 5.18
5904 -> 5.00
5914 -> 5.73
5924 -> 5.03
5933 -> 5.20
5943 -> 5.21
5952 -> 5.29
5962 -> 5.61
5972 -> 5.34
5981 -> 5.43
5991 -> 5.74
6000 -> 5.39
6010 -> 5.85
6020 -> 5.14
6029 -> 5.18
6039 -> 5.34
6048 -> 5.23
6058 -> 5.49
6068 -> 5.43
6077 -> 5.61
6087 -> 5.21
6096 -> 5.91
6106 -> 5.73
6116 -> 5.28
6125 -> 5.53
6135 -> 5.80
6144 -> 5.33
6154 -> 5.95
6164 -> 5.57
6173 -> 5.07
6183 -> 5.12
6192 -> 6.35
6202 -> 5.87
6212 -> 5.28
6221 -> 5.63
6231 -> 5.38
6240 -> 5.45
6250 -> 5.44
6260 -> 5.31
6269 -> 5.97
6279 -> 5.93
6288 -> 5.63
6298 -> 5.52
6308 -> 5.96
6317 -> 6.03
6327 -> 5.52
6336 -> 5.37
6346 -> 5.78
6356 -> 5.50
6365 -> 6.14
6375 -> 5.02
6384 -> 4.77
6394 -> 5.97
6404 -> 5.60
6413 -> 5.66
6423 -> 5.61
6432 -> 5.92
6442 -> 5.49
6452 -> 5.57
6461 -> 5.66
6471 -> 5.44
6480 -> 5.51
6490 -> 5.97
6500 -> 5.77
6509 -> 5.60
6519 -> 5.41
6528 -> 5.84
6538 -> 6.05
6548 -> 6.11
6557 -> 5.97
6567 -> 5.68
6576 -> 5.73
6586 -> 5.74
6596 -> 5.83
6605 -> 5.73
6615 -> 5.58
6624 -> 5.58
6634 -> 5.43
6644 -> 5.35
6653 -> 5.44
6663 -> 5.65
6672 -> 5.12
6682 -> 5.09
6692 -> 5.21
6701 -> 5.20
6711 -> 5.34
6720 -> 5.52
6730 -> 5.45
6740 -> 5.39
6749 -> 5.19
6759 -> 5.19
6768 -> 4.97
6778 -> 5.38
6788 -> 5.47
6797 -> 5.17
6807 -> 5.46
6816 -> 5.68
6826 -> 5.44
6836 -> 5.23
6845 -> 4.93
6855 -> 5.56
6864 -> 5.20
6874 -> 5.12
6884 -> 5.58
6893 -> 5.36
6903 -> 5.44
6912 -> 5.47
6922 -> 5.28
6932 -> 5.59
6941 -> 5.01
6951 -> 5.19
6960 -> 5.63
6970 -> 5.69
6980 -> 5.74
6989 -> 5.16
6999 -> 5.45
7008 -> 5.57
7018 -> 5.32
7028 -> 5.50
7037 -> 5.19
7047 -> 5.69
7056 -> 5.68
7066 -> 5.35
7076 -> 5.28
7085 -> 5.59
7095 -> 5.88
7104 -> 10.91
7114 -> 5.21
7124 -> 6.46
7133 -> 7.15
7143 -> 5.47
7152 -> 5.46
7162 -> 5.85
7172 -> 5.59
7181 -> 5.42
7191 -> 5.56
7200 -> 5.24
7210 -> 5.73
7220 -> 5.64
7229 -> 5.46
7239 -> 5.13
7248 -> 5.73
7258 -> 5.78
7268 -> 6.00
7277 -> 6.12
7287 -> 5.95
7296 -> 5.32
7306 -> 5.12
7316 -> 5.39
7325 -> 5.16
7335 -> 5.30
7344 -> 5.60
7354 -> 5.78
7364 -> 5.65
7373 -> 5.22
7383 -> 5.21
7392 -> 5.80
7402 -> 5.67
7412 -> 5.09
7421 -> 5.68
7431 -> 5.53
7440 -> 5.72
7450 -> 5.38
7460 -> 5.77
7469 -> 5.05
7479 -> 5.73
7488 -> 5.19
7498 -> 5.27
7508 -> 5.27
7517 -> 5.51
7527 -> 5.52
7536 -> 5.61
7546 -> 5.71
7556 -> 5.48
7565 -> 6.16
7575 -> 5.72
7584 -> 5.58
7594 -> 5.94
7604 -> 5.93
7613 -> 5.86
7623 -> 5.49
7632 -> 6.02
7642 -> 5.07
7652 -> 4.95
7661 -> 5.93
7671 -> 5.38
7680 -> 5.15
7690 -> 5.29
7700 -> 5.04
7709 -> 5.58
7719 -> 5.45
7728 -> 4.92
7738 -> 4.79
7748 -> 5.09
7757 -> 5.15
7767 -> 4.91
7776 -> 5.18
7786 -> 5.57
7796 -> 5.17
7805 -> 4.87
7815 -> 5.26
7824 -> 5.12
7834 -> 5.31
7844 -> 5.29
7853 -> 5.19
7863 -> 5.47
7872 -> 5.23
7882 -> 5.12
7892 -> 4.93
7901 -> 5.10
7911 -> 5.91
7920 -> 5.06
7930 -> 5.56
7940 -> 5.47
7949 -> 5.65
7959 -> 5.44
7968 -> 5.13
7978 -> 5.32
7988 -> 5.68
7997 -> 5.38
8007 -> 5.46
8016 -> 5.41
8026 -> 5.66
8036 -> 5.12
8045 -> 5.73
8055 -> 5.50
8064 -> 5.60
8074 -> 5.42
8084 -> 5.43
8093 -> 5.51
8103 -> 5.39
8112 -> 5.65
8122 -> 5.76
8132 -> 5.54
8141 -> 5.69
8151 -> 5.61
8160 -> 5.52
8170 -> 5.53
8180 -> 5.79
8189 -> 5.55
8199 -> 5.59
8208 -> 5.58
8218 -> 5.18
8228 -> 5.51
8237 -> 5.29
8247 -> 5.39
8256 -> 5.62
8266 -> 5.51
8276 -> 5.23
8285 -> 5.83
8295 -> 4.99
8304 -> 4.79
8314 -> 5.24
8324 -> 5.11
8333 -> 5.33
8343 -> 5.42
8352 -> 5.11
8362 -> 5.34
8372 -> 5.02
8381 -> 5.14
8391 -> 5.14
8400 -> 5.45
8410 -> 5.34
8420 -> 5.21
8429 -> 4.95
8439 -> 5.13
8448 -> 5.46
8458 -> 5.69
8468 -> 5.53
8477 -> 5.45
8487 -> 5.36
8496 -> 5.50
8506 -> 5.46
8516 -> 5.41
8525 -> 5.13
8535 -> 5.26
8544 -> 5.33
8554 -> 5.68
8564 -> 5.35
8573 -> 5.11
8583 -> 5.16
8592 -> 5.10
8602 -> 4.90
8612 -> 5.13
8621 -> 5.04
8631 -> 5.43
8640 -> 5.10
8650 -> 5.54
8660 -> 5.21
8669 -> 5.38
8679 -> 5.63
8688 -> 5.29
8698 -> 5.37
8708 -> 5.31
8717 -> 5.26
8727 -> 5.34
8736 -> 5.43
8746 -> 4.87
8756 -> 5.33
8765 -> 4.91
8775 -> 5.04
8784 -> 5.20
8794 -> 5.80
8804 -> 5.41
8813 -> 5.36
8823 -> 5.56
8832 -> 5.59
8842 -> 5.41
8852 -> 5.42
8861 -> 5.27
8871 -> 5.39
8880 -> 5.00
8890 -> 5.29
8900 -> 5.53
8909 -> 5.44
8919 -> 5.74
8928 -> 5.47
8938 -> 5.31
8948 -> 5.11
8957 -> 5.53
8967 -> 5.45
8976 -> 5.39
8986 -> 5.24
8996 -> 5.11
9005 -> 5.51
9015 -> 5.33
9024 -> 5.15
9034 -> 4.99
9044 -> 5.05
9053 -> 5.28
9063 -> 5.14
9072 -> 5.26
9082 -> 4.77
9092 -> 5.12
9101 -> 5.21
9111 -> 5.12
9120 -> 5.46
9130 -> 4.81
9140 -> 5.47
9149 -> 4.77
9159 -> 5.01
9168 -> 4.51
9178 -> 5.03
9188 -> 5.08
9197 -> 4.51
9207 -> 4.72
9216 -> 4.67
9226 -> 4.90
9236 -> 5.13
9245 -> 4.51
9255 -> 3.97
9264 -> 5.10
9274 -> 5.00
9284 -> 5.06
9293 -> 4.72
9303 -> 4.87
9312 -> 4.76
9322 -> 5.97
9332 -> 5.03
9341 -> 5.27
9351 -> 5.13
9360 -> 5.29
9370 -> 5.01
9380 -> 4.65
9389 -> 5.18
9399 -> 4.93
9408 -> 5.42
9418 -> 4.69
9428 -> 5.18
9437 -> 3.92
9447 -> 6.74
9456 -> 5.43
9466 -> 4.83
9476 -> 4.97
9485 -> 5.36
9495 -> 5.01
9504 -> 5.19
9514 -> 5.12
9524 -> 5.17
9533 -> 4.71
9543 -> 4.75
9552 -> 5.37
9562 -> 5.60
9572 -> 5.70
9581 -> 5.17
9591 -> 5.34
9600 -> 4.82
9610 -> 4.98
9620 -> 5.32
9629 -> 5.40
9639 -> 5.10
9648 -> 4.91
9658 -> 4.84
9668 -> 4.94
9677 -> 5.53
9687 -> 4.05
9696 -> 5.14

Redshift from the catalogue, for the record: 0.083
